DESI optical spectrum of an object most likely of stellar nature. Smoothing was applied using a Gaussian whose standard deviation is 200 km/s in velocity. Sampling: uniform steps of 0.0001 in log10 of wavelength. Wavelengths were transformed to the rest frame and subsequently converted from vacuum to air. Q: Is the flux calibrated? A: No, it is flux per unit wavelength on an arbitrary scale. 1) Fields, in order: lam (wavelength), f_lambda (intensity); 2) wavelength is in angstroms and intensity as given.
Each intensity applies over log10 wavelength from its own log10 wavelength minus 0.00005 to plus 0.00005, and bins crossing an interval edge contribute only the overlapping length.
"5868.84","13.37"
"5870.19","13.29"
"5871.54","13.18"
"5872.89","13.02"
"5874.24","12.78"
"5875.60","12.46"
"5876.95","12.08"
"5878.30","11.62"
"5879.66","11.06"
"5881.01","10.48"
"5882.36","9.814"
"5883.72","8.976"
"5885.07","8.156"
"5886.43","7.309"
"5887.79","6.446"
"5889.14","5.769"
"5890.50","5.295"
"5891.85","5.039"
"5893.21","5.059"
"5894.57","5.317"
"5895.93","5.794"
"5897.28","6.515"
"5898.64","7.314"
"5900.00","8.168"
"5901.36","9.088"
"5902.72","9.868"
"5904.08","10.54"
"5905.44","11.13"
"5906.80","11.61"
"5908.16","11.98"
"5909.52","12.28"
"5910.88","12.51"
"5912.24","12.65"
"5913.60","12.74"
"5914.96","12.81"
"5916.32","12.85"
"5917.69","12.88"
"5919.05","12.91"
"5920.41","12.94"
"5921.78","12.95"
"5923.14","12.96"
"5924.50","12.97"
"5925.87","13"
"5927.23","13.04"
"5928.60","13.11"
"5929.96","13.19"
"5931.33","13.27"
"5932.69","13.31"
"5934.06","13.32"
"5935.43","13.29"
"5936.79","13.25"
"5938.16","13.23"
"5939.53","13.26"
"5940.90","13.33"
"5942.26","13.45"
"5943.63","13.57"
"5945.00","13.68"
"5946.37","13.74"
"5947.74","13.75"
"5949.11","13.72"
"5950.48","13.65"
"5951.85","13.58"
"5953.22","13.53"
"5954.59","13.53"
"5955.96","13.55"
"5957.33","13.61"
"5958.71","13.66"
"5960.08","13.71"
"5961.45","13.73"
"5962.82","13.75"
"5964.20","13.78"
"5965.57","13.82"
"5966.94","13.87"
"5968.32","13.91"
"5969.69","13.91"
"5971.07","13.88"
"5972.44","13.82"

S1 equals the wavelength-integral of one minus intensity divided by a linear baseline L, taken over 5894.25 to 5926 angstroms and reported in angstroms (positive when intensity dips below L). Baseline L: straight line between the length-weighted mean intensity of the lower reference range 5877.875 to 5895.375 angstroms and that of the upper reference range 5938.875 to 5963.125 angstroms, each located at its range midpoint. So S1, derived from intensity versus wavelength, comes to -3.52 angstroms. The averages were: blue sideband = 7.64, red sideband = 13.6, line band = 11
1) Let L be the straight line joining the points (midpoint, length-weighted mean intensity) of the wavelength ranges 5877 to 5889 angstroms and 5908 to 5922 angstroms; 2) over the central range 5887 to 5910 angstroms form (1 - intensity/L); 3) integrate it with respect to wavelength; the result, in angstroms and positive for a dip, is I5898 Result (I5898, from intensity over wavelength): 6.3 angstroms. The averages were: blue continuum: 9.23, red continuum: 12.7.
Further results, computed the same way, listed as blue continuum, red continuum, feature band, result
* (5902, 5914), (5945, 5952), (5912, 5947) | -1.14 angstroms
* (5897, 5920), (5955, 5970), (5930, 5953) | -1.30 angstroms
